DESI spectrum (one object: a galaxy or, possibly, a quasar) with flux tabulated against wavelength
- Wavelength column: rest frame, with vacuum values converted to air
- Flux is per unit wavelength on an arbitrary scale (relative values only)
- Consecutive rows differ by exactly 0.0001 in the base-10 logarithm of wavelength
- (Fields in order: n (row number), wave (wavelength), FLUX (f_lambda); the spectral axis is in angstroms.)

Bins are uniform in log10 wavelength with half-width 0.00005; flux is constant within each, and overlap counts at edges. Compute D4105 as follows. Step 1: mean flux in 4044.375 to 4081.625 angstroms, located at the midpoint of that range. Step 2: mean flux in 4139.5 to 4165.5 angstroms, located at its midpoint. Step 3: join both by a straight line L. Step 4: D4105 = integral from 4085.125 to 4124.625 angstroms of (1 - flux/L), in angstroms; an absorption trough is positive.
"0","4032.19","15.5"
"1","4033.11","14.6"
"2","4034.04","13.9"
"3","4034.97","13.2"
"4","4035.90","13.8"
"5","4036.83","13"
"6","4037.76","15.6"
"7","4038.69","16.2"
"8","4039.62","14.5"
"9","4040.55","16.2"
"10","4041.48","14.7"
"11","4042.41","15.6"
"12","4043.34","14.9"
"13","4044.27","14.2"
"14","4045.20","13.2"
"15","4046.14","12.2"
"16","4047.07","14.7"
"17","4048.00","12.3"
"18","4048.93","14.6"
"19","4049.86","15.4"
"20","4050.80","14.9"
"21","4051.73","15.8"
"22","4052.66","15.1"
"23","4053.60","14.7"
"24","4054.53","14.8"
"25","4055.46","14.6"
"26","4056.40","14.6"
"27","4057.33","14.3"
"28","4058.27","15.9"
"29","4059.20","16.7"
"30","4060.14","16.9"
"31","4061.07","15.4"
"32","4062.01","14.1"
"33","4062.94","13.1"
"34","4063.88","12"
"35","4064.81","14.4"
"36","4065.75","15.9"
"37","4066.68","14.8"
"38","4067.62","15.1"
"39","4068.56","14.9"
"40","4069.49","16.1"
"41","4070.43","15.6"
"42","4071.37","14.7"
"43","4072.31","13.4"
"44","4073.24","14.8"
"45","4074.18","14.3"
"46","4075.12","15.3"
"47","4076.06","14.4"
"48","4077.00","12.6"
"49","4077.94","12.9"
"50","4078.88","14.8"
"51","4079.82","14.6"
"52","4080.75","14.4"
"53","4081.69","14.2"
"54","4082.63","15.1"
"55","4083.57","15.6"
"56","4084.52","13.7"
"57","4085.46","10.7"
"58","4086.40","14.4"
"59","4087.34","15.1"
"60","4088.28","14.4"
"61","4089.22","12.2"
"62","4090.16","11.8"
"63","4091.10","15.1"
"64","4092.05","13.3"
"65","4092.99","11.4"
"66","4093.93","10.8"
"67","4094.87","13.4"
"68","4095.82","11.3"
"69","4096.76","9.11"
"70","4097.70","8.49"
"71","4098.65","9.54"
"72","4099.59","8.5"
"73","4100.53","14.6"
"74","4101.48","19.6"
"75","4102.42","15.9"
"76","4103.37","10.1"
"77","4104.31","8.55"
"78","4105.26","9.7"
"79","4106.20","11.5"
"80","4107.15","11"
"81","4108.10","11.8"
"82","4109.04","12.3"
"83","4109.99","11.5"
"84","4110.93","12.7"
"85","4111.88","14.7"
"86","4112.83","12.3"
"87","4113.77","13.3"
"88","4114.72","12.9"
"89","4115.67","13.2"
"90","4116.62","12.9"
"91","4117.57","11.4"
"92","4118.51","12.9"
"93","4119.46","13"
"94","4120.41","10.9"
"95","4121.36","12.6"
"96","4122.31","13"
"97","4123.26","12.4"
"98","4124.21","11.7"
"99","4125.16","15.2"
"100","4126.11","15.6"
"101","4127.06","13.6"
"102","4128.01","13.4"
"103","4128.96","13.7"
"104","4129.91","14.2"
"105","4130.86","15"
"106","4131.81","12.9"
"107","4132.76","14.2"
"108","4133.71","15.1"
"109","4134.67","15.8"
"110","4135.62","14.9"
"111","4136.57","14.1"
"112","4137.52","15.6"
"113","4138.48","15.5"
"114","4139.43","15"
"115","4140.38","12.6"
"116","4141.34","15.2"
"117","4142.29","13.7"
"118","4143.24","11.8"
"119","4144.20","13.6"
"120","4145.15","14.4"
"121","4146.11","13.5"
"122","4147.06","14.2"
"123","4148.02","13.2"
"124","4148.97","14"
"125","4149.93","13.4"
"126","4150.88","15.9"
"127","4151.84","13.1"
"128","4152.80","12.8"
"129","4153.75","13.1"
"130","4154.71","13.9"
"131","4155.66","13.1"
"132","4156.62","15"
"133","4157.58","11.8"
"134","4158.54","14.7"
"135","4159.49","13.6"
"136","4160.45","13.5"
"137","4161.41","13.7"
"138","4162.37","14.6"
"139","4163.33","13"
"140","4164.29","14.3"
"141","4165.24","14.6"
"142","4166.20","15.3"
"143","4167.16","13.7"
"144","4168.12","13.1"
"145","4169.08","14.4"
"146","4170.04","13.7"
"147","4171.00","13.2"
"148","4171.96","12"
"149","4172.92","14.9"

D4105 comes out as 5.2 angstroms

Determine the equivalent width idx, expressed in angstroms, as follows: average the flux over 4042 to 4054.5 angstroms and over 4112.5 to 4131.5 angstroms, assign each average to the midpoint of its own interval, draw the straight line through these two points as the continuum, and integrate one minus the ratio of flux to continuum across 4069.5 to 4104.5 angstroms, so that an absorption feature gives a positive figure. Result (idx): 1.3 angstroms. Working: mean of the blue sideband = 14.4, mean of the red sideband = 13.2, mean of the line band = 13.3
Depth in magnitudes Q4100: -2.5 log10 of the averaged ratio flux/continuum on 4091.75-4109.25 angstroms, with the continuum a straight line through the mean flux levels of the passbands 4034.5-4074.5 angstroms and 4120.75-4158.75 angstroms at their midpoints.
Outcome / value 0.22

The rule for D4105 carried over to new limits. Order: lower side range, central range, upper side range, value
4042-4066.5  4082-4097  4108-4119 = 0.5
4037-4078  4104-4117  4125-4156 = 2.0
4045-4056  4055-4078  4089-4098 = -2.2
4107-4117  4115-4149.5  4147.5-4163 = -1.5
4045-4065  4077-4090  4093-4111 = -1.2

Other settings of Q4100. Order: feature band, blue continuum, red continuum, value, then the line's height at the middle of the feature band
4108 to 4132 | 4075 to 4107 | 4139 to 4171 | 0.02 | 13.3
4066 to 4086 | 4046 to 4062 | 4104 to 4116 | -0.05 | 13.8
